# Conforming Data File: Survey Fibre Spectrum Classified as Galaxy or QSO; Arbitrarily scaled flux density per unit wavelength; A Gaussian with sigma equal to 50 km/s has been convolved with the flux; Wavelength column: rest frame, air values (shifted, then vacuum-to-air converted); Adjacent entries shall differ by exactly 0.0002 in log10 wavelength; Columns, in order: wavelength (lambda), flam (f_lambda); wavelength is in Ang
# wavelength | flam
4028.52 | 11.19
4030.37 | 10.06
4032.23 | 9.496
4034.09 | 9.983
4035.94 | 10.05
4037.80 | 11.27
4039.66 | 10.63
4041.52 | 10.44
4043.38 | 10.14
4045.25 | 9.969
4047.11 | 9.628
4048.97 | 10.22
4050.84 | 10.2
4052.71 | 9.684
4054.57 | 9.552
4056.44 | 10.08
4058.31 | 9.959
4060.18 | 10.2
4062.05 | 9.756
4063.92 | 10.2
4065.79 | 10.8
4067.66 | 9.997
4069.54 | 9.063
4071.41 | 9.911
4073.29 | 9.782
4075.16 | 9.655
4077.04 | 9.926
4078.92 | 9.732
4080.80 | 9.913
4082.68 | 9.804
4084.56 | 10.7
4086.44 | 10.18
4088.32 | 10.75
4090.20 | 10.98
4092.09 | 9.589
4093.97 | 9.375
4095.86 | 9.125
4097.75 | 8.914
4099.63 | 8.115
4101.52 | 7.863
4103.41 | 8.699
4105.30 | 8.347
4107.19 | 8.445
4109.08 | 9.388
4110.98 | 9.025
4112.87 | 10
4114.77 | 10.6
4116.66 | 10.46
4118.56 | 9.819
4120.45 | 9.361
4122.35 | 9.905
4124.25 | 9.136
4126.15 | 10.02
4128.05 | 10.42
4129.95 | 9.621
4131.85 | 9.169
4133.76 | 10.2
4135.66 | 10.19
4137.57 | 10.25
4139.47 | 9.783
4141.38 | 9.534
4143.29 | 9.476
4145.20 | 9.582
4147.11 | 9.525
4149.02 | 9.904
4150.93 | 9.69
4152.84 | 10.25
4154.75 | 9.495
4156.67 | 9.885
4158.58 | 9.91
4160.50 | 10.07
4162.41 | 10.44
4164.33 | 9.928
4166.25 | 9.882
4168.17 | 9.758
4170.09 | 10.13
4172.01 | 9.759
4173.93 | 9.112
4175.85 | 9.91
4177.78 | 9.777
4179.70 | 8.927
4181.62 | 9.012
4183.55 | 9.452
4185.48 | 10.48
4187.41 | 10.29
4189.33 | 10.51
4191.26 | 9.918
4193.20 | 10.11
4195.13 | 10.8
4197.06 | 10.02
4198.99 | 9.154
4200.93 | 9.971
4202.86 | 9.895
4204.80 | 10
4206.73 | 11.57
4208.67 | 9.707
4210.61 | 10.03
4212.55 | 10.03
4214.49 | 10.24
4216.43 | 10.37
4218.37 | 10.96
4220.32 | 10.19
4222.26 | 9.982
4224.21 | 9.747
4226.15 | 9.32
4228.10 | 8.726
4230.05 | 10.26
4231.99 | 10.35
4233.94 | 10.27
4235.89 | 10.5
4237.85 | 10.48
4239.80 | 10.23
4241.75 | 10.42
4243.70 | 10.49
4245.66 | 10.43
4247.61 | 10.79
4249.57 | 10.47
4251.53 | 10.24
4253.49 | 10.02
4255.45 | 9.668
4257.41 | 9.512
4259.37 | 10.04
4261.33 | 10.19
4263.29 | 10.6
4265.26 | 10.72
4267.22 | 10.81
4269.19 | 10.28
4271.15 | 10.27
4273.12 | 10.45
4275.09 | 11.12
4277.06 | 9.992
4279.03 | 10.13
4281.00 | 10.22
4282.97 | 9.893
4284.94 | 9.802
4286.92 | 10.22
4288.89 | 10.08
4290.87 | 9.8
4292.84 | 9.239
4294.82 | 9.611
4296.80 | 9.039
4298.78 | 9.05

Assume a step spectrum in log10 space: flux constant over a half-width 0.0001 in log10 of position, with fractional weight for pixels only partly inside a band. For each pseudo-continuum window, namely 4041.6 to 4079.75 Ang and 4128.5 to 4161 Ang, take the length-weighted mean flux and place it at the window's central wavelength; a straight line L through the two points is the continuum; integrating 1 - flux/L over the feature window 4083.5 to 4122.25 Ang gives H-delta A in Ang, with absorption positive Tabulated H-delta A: 1.5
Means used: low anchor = 9.93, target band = 9.5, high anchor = 9.8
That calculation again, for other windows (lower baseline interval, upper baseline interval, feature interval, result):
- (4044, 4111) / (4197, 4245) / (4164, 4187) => 0.7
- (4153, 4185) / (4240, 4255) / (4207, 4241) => 0.2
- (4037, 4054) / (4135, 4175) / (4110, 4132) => 0.3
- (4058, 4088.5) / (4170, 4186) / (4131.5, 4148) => -0.1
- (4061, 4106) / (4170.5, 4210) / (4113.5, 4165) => -0.5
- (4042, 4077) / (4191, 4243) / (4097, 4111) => 2.0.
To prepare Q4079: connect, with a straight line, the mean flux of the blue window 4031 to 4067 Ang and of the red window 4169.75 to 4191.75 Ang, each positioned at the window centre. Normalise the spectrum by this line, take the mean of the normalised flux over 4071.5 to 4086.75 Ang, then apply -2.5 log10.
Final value 0.01 mag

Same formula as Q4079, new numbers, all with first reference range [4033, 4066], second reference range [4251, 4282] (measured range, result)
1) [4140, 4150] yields 0.065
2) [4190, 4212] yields 0.013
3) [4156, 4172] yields 0.023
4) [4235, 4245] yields -0.017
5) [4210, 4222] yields -0.006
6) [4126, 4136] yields 0.029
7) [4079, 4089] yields -0.006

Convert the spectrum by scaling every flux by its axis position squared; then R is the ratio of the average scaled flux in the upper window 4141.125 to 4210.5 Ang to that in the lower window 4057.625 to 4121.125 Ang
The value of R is 1.07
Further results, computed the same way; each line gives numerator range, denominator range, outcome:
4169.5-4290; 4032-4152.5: 1.10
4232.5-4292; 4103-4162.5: 1.13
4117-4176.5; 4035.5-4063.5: 1.02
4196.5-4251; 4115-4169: 1.07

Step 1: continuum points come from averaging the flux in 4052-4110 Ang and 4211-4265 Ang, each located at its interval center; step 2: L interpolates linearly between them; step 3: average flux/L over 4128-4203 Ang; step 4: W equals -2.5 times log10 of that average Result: 0.01 mag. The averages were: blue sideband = 9.63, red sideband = 10.2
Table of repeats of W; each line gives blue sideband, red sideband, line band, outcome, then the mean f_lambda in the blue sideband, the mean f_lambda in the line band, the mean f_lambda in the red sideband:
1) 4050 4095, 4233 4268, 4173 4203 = 0.04 mag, 9.99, 9.83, 10.3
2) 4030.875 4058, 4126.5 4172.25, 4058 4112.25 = 0.05 mag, 10.1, 9.59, 9.87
